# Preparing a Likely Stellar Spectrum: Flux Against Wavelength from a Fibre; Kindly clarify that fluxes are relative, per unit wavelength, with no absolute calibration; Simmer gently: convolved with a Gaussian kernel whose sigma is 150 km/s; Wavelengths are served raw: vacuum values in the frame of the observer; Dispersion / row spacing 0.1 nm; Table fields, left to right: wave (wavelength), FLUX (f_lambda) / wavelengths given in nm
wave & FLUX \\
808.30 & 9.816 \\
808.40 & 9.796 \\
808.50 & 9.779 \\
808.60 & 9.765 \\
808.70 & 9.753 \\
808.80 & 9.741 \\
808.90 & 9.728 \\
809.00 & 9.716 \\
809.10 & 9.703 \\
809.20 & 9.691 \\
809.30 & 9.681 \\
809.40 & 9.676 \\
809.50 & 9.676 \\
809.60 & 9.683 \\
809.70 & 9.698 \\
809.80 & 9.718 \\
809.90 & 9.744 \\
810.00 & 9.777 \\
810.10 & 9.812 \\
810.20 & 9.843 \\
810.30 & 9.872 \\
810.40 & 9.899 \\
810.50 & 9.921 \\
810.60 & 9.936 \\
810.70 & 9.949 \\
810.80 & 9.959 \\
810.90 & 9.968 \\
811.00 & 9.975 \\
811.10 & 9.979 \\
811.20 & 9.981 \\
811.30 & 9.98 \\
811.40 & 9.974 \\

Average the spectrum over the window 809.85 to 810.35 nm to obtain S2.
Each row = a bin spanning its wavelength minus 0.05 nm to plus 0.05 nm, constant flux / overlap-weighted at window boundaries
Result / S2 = 9.81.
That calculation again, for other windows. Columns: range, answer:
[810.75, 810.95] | 9.96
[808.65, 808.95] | 9.74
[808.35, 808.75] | 9.77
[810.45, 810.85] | 9.94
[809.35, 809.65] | 9.68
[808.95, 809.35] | 9.7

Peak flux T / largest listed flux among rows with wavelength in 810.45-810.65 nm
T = 9.936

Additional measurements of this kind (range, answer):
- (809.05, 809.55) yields 9.703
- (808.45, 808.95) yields 9.779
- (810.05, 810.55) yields 9.921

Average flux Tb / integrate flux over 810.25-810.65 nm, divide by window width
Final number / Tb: 9.91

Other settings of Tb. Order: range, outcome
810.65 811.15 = 9.97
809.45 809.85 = 9.69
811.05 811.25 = 9.98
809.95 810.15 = 9.79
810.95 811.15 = 9.98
